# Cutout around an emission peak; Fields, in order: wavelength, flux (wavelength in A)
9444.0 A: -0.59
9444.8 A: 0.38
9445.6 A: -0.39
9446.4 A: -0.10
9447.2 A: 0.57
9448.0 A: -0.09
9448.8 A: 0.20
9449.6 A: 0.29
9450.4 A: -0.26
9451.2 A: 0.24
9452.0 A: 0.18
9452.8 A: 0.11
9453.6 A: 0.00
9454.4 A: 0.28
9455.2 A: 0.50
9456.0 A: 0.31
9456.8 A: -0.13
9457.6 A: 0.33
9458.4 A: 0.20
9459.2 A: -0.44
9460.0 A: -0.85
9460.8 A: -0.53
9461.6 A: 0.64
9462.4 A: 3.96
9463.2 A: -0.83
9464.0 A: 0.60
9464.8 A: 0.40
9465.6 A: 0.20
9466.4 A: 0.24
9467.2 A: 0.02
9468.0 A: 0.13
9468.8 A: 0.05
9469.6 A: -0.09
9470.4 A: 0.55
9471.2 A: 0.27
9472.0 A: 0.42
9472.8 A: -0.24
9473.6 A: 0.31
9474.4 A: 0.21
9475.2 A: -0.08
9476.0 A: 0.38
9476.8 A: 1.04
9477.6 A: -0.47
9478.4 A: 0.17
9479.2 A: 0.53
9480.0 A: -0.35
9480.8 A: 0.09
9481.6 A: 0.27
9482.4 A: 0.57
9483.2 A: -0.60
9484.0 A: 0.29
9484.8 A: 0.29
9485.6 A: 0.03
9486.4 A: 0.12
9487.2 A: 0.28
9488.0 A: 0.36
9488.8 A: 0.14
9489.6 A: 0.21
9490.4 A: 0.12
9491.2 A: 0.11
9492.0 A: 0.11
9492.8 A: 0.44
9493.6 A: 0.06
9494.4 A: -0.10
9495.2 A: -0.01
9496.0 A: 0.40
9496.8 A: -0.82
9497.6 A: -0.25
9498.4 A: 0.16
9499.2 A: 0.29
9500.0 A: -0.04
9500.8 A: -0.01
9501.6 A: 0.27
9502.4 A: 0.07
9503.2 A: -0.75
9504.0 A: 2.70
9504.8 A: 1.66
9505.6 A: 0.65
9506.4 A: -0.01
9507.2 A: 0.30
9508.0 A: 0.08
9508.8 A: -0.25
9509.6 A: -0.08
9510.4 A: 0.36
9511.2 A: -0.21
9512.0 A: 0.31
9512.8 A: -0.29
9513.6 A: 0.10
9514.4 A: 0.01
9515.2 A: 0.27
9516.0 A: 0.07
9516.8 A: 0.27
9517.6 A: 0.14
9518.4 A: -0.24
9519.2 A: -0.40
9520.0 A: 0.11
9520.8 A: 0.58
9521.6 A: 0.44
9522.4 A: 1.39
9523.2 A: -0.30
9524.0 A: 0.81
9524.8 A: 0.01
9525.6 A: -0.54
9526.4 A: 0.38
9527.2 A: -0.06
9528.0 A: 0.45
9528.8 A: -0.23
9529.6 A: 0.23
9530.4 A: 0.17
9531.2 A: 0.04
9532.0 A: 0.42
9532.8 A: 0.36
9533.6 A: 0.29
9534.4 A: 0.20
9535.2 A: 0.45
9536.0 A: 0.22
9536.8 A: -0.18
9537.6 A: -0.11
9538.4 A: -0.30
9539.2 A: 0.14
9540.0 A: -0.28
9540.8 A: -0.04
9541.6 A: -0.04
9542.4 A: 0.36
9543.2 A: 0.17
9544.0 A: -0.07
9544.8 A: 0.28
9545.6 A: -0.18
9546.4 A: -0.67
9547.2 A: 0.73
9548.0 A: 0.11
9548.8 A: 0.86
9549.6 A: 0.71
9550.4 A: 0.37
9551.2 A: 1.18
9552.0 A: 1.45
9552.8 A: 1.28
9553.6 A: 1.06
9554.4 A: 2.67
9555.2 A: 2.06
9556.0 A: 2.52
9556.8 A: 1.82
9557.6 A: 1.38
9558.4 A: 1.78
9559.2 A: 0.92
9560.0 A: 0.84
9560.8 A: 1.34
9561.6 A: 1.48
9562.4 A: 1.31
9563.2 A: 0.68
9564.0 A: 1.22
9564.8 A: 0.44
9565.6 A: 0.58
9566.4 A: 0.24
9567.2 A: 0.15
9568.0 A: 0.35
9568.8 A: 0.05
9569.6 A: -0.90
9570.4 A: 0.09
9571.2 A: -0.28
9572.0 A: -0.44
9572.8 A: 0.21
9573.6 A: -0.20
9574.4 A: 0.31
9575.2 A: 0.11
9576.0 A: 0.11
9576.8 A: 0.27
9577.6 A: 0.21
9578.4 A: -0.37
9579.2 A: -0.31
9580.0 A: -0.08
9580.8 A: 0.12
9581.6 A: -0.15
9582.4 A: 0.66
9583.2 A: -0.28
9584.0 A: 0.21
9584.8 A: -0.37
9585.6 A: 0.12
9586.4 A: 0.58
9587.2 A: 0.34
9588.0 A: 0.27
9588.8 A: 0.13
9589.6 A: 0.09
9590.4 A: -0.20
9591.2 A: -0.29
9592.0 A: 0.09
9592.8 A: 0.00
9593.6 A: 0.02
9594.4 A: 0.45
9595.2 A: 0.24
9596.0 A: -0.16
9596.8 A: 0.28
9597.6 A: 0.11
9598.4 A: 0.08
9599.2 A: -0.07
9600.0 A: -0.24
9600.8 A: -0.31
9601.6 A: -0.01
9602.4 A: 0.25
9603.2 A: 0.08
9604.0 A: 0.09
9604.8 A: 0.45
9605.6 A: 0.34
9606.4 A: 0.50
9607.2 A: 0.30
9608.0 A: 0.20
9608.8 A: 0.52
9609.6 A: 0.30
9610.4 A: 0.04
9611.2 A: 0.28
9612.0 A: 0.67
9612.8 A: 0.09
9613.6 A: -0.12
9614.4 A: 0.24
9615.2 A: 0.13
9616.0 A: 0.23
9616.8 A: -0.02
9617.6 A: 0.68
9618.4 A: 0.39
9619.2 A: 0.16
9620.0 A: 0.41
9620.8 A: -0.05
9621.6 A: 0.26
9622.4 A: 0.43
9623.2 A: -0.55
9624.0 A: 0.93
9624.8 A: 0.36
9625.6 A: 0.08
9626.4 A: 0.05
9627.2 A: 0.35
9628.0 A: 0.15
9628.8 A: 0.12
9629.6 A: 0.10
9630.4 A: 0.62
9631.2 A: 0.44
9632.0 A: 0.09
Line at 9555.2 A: [O II] 3727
